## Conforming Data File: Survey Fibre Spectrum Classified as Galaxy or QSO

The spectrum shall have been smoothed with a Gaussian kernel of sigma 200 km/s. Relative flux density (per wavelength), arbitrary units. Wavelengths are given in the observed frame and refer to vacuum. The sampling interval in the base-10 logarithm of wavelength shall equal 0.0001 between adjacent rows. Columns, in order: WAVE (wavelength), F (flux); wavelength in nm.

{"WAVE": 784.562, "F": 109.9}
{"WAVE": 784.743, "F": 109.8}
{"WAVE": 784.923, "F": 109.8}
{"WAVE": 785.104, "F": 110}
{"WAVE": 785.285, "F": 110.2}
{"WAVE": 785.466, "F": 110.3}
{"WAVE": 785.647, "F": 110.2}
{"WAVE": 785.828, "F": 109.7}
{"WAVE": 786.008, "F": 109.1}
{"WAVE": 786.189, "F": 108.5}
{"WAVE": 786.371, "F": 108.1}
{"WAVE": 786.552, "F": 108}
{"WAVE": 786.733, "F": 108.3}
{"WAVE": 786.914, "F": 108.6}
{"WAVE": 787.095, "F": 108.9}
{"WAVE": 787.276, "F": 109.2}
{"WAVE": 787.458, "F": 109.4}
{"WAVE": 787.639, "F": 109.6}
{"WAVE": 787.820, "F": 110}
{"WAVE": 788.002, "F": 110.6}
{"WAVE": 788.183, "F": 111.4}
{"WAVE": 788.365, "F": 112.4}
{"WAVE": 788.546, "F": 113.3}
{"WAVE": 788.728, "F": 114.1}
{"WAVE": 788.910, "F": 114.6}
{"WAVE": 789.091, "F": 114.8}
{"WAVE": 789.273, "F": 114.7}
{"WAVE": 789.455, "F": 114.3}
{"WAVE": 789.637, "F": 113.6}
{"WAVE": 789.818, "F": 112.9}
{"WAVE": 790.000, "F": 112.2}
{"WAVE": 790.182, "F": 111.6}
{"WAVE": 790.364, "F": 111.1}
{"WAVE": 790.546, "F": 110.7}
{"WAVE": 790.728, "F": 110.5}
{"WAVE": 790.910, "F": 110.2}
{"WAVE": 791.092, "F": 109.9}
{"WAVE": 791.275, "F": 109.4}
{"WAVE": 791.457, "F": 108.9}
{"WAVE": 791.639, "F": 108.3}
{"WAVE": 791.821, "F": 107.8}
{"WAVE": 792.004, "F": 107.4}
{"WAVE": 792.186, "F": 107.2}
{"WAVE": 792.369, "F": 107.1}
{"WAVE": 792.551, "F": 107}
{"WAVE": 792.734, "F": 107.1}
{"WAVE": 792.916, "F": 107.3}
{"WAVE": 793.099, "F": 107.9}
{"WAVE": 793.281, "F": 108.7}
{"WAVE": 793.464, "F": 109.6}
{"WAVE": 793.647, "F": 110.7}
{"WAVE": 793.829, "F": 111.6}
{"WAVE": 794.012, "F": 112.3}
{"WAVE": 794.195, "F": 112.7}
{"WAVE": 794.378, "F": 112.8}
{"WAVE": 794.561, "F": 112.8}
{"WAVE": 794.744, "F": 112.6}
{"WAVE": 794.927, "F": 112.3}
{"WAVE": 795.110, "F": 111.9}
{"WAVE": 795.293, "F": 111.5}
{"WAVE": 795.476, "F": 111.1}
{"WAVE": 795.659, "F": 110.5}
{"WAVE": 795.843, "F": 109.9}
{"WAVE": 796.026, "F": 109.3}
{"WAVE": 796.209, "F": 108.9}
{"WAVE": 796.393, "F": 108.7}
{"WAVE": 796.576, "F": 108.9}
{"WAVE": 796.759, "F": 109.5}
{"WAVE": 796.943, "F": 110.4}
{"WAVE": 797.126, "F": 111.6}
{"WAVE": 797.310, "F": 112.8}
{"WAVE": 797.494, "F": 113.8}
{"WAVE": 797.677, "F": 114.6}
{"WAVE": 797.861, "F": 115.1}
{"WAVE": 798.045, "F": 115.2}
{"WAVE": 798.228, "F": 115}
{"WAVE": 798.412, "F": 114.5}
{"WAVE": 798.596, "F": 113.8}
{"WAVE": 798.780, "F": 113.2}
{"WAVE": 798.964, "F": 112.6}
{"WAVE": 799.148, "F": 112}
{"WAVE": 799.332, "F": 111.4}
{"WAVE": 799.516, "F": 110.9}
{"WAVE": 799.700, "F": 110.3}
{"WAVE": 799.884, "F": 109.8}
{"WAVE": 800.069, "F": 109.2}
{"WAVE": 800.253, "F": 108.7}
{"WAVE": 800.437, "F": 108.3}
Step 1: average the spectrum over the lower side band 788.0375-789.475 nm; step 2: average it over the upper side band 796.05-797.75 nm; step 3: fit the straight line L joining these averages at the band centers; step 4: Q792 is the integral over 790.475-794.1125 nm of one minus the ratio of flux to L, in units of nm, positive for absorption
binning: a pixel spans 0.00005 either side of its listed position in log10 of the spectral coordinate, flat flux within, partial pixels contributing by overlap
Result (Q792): 0.11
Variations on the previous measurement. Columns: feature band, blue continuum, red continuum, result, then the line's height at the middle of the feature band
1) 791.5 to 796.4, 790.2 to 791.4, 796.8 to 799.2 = 0.08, 112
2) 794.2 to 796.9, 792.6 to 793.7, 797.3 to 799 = 0.01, 111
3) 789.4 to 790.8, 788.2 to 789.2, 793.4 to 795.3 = 0.01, 113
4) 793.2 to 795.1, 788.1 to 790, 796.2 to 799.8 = 0.02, 113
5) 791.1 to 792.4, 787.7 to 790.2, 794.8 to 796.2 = 0.04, 112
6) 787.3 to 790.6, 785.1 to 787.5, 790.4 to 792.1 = -0.09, 109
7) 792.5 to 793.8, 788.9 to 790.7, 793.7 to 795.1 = 0.05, 113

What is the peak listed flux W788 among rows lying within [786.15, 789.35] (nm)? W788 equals 114.8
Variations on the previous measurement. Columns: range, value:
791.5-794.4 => 112.8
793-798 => 115.1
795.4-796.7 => 111.1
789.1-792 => 114.7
